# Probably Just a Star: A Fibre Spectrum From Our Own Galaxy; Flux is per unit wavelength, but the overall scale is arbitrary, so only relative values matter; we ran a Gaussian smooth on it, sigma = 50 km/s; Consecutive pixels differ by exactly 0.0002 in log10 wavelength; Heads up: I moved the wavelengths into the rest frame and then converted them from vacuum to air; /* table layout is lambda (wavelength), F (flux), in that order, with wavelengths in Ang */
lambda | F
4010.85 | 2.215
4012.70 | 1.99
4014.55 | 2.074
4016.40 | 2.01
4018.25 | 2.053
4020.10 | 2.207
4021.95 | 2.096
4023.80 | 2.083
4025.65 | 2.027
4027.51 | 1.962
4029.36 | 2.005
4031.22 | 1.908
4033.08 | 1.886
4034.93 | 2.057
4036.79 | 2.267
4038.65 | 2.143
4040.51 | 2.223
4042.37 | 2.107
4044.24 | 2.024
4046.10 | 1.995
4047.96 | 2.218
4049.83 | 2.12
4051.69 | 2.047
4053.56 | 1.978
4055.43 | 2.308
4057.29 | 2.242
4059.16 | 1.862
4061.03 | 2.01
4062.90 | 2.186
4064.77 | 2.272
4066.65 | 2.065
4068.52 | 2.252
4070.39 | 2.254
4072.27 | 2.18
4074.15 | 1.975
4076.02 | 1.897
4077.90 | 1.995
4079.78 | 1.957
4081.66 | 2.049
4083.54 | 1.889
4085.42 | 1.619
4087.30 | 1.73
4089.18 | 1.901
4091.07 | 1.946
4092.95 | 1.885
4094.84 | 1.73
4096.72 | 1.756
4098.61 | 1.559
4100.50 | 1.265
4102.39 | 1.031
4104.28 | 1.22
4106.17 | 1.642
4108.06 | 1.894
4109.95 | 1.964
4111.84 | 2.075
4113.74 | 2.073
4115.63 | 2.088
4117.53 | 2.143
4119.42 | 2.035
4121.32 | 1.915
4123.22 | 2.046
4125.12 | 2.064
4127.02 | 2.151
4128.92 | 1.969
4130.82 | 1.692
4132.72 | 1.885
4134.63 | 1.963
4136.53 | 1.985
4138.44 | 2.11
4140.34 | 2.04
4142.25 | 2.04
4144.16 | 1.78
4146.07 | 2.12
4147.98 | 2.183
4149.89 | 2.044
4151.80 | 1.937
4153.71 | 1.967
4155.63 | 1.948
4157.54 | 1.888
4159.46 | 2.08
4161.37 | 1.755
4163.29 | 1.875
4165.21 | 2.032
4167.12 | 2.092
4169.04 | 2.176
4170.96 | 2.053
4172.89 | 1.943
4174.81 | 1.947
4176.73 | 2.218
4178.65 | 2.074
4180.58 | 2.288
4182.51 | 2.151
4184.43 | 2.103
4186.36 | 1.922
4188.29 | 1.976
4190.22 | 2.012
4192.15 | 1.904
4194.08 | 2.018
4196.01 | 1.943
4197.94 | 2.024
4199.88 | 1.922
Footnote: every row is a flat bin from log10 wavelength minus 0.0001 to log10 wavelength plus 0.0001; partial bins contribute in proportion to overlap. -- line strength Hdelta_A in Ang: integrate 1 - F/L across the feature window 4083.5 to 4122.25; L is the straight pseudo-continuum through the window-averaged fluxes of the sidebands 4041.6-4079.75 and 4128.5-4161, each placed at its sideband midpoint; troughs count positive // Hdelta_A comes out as 4.90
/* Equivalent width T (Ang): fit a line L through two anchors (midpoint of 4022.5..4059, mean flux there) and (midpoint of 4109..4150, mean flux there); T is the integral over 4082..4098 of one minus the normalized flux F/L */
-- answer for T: 1.8 Ang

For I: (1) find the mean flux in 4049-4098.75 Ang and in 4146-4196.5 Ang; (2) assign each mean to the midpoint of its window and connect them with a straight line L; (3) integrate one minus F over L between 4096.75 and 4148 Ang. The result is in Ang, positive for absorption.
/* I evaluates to 3.3 Ang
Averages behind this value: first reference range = 1.99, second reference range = 2.02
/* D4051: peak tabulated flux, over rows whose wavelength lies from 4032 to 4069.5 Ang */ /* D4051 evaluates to 2.308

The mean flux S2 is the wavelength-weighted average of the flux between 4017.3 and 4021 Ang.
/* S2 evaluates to 2.13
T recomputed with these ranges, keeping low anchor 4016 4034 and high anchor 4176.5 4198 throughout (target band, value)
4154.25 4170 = 0.5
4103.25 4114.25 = 1.3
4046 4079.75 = -1.2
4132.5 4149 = 0.2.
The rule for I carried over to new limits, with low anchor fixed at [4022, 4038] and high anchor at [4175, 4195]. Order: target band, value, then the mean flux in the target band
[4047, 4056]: -0.4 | 2.13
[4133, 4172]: 1.0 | 2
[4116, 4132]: 0.4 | 2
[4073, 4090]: 1.2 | 1.89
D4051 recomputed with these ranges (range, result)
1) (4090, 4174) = 2.183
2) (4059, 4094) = 2.272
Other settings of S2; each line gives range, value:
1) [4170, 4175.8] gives 1.98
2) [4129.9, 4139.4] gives 1.93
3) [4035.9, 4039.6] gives 2.2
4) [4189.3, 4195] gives 1.98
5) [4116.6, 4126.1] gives 2.04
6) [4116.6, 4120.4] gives 2.09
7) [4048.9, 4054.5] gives 2.05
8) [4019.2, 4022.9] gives 2.15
